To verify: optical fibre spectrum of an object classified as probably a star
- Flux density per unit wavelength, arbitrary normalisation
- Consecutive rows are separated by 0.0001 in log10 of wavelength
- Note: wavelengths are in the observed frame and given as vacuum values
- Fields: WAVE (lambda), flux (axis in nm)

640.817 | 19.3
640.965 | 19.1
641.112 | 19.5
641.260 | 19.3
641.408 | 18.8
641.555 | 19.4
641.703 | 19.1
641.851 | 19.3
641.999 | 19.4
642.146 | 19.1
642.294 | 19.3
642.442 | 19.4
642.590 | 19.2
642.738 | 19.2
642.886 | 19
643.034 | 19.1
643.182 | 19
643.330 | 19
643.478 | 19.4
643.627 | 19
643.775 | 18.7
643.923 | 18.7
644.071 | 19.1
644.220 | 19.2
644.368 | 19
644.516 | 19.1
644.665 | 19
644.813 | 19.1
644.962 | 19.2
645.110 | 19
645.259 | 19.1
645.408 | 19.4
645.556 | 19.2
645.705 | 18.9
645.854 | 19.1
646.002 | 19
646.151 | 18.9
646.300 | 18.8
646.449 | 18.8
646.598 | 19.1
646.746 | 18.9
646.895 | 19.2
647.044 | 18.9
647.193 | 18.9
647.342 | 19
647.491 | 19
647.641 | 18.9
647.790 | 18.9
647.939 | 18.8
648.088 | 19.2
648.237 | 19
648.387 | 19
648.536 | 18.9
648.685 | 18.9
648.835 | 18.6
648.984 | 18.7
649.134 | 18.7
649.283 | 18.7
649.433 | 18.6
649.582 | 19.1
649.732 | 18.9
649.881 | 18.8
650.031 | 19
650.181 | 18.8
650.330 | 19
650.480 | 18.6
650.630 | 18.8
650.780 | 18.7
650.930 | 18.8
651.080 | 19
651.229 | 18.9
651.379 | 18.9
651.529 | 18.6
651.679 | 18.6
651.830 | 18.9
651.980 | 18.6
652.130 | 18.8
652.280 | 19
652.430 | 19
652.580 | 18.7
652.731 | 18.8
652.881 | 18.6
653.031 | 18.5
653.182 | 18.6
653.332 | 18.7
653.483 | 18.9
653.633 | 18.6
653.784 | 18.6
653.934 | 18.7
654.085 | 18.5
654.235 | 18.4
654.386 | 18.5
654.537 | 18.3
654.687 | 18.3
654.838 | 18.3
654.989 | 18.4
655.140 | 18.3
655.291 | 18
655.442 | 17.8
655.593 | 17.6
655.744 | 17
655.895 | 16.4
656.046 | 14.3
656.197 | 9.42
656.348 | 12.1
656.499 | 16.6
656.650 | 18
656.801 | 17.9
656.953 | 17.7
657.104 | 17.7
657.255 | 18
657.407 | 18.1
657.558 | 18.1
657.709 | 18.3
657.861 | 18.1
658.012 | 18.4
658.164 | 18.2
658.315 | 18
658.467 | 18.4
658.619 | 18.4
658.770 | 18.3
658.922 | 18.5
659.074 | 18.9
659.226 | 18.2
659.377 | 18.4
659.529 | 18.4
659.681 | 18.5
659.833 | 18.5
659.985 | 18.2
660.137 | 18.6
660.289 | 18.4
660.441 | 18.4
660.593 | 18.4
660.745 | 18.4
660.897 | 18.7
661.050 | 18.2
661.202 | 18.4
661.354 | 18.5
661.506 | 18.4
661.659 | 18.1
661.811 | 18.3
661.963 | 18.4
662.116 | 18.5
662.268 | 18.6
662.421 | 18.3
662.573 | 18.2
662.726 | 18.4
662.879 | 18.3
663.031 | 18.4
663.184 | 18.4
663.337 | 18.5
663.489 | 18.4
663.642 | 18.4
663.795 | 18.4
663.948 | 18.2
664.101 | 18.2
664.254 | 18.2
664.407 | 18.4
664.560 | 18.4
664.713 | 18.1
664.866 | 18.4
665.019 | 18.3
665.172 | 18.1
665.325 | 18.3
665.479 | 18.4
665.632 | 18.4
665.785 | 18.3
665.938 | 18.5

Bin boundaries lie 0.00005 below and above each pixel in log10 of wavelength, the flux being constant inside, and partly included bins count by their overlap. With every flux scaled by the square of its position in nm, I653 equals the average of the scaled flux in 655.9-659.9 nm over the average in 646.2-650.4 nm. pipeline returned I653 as 0.9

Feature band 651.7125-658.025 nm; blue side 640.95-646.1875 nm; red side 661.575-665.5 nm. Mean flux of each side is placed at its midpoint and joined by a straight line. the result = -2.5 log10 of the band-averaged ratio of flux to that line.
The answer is 0.05 mag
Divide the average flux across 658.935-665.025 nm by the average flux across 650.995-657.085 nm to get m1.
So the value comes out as 1.03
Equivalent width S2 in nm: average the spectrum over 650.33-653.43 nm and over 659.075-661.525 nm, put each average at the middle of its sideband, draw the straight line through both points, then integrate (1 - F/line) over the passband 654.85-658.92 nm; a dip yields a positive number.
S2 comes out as 0.29 nm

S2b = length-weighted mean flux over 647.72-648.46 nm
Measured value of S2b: 19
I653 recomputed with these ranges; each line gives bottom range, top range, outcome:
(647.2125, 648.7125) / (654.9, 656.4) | 0.86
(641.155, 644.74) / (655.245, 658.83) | 0.93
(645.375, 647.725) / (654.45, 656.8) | 0.90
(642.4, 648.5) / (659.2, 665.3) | 1.02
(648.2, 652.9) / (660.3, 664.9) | 1.01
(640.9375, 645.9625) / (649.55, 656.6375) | 0.97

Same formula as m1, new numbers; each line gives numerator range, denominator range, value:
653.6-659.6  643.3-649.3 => 0.93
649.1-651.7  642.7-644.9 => 0.99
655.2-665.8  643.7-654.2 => 0.95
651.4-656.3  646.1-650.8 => 0.95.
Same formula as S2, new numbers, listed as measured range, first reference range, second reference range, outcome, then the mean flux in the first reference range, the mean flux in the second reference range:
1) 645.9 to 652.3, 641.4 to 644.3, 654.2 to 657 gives -0.30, 19.1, 16.9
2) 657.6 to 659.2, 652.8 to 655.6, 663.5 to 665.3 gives 0.00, 18.4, 18.3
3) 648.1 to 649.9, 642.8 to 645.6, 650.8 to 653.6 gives 0.00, 19.1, 18.8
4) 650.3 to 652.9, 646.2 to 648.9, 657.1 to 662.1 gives -0.01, 18.9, 18.3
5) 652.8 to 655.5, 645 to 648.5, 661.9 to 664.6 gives 0.04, 19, 18.4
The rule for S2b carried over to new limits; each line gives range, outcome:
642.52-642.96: 19.1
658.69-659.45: 18.5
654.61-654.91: 18.3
